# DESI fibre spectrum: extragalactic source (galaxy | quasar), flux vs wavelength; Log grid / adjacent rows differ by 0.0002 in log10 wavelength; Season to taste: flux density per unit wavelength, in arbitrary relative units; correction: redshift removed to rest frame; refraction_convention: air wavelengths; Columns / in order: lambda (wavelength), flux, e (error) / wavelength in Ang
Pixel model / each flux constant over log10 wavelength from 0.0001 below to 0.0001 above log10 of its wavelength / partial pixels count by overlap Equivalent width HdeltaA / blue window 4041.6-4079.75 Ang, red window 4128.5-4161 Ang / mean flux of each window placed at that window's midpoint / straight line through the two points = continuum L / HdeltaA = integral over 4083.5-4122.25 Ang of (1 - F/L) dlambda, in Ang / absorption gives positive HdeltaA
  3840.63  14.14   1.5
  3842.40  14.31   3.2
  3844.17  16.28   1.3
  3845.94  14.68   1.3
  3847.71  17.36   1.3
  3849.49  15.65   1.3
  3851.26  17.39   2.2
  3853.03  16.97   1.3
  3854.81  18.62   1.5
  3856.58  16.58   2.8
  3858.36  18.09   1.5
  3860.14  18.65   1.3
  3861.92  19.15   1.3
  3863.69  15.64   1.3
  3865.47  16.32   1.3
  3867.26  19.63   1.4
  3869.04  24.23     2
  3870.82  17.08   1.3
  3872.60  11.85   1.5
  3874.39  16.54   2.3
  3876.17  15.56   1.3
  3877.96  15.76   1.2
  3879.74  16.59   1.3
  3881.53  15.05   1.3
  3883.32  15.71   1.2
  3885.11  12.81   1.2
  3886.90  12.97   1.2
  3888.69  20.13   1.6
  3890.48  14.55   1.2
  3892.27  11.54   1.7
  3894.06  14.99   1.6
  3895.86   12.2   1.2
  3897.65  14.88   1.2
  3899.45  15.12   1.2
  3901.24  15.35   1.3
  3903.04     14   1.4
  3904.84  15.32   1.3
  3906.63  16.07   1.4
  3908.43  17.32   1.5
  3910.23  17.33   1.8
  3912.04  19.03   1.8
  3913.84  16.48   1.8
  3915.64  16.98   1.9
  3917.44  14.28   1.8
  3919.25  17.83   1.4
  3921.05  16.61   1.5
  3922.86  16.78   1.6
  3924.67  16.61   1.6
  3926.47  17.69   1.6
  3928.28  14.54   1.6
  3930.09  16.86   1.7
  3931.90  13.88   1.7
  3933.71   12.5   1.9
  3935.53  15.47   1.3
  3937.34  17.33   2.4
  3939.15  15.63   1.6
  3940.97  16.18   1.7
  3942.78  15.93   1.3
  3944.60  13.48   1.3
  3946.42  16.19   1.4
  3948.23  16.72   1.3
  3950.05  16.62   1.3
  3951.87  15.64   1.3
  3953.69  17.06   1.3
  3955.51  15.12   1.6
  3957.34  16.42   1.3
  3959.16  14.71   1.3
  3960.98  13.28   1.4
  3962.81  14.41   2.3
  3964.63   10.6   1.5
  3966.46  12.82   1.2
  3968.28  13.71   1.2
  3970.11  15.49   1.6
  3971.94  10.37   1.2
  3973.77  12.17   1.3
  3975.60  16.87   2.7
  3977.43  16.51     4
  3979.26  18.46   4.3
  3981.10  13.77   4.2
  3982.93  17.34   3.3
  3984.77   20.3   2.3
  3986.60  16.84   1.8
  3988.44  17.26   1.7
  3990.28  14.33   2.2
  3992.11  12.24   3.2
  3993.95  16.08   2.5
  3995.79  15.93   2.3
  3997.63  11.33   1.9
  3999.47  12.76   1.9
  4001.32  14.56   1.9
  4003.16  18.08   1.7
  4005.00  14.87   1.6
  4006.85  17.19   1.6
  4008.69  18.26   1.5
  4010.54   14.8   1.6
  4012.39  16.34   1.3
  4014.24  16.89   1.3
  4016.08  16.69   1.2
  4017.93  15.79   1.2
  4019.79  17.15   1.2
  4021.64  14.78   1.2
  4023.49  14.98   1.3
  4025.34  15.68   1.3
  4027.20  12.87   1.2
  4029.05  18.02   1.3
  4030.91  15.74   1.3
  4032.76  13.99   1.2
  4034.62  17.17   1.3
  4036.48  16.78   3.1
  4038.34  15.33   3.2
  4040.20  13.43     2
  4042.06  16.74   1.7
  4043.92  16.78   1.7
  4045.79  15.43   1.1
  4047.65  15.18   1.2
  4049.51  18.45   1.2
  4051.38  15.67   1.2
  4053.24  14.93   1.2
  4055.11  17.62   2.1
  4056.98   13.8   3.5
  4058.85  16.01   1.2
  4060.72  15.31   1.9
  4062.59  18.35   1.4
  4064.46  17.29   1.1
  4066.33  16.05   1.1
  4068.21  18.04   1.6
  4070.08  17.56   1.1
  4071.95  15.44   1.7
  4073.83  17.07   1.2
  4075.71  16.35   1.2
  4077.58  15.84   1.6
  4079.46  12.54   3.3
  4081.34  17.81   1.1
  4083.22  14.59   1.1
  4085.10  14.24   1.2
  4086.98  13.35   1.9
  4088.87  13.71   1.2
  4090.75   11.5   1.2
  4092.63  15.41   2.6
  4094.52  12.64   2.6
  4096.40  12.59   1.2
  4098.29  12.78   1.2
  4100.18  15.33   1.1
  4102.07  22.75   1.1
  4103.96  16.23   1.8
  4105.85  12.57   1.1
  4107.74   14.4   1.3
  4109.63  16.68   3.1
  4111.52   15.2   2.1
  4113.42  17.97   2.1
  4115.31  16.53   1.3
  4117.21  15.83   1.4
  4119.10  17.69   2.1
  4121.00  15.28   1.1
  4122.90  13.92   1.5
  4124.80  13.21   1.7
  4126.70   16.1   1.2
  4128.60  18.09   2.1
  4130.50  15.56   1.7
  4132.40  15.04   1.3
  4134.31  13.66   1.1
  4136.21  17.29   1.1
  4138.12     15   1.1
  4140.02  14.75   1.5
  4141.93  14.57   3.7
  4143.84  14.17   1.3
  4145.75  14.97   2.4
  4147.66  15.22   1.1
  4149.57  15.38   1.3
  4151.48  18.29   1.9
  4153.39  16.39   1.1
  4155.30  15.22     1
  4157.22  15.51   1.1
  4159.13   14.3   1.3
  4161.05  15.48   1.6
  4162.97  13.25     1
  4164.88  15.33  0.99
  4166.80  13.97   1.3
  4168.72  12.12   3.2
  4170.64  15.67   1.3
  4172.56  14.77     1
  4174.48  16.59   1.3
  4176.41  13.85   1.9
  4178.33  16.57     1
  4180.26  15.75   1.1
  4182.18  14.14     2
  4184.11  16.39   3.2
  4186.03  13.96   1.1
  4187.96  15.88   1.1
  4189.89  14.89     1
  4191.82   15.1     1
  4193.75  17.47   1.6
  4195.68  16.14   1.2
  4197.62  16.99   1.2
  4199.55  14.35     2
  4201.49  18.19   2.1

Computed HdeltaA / 1.8 Ang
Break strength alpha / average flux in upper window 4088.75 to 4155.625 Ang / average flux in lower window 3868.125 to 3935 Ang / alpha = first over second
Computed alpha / 1.0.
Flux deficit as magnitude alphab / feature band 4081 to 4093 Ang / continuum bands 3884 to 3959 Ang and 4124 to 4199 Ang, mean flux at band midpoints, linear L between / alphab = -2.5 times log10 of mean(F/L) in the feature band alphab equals 0.09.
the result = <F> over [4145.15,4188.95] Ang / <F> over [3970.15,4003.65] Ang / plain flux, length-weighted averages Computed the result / 0.99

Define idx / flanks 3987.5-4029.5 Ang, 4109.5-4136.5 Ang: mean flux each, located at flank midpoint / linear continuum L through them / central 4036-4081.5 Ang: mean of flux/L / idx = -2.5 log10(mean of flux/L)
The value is -0.03 mag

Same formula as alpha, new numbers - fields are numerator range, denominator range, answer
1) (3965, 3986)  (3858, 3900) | 0.95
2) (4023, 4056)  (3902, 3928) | 0.96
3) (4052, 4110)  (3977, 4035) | 0.98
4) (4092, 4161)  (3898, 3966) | 0.99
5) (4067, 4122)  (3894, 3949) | 0.98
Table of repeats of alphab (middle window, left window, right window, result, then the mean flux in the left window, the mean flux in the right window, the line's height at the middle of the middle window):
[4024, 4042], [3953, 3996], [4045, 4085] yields 0.017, 15.1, 16.1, 15.7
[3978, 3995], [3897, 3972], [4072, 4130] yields -0.059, 15.5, 15.3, 15.4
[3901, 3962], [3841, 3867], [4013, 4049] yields 0.032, 16.8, 15.8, 16.4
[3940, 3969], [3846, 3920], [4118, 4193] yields 0.074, 16.3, 15.2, 16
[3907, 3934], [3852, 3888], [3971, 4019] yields -0.008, 16.7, 15.6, 16.3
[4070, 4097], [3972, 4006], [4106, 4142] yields 0.063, 15.4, 15.6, 15.5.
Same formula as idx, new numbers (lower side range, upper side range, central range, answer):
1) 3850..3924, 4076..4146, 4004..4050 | -0.03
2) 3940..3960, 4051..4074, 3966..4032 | 0.04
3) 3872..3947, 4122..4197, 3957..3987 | 0.04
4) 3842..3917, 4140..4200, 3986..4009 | 0.04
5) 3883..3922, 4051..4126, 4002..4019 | -0.07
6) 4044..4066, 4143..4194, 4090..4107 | 0.08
